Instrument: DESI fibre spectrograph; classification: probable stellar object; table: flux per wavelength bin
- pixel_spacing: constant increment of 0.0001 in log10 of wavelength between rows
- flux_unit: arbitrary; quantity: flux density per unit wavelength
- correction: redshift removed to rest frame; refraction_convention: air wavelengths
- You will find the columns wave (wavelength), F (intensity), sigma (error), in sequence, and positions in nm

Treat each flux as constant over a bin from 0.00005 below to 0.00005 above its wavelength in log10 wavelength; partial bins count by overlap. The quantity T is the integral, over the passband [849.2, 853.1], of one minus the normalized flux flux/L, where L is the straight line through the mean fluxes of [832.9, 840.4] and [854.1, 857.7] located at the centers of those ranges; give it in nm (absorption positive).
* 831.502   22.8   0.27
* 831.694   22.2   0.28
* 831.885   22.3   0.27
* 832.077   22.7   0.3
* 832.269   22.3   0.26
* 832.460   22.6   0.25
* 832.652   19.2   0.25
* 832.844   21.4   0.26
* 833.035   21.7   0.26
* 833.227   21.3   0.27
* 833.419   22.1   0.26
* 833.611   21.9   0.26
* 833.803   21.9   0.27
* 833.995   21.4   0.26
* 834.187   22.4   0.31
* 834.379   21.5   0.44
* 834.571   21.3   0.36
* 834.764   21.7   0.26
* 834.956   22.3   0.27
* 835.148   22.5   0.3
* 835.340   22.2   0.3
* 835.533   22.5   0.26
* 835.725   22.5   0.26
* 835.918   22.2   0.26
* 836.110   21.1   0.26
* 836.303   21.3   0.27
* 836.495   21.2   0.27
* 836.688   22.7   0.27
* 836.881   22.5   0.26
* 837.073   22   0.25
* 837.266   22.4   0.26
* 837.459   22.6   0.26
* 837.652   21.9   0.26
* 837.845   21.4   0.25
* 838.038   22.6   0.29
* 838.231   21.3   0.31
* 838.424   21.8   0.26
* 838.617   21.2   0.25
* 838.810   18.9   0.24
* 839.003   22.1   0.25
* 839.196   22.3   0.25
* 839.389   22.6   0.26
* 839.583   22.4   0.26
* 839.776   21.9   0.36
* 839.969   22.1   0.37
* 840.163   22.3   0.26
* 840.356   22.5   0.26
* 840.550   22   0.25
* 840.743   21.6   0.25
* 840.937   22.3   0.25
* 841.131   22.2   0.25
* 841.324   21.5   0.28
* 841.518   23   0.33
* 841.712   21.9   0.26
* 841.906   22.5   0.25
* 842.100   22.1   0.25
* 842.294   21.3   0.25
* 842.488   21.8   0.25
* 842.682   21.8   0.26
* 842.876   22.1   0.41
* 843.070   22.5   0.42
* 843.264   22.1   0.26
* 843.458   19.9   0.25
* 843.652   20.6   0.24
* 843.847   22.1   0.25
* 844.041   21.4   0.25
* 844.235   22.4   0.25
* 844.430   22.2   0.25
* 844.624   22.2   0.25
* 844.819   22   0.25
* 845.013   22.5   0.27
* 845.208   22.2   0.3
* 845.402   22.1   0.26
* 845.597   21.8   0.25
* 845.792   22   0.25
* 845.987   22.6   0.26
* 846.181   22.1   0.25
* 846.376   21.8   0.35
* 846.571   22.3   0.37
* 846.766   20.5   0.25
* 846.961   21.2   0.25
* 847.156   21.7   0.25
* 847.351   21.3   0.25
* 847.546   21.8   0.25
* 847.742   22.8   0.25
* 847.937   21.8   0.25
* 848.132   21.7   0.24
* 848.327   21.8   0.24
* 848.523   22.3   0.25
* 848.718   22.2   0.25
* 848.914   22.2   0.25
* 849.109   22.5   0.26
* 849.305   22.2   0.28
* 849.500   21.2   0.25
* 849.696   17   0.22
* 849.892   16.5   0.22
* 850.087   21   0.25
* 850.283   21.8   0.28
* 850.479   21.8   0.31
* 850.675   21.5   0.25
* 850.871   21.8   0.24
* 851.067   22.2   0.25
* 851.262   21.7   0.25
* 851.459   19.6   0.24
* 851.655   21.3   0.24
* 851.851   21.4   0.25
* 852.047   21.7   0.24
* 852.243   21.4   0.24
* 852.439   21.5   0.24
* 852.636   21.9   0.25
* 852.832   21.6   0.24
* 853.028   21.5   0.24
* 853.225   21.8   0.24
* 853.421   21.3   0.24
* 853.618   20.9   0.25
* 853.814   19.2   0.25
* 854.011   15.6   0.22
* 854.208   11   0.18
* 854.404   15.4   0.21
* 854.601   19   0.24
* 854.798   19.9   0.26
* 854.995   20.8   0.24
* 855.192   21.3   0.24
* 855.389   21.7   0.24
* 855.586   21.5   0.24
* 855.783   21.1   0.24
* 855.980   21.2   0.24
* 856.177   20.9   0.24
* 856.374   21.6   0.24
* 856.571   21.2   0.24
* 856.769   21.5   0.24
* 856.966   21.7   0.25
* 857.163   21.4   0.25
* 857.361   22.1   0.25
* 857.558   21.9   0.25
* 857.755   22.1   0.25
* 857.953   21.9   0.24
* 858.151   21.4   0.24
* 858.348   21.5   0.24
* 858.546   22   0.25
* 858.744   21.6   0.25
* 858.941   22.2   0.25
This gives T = -0.06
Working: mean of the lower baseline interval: 21.9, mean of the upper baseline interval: 20.3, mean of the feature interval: 21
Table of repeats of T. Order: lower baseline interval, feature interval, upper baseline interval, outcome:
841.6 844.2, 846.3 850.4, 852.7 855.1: -0.18 nm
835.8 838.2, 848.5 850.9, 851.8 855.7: -0.06 nm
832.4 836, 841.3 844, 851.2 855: -0.11 nm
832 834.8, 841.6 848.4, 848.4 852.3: -0.17 nm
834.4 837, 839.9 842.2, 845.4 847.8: -0.03 nm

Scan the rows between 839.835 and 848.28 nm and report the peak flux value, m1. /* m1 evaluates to 23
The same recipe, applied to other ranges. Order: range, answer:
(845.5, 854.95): 22.8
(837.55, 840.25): 22.6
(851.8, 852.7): 21.9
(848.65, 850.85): 22.5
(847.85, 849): 22.3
